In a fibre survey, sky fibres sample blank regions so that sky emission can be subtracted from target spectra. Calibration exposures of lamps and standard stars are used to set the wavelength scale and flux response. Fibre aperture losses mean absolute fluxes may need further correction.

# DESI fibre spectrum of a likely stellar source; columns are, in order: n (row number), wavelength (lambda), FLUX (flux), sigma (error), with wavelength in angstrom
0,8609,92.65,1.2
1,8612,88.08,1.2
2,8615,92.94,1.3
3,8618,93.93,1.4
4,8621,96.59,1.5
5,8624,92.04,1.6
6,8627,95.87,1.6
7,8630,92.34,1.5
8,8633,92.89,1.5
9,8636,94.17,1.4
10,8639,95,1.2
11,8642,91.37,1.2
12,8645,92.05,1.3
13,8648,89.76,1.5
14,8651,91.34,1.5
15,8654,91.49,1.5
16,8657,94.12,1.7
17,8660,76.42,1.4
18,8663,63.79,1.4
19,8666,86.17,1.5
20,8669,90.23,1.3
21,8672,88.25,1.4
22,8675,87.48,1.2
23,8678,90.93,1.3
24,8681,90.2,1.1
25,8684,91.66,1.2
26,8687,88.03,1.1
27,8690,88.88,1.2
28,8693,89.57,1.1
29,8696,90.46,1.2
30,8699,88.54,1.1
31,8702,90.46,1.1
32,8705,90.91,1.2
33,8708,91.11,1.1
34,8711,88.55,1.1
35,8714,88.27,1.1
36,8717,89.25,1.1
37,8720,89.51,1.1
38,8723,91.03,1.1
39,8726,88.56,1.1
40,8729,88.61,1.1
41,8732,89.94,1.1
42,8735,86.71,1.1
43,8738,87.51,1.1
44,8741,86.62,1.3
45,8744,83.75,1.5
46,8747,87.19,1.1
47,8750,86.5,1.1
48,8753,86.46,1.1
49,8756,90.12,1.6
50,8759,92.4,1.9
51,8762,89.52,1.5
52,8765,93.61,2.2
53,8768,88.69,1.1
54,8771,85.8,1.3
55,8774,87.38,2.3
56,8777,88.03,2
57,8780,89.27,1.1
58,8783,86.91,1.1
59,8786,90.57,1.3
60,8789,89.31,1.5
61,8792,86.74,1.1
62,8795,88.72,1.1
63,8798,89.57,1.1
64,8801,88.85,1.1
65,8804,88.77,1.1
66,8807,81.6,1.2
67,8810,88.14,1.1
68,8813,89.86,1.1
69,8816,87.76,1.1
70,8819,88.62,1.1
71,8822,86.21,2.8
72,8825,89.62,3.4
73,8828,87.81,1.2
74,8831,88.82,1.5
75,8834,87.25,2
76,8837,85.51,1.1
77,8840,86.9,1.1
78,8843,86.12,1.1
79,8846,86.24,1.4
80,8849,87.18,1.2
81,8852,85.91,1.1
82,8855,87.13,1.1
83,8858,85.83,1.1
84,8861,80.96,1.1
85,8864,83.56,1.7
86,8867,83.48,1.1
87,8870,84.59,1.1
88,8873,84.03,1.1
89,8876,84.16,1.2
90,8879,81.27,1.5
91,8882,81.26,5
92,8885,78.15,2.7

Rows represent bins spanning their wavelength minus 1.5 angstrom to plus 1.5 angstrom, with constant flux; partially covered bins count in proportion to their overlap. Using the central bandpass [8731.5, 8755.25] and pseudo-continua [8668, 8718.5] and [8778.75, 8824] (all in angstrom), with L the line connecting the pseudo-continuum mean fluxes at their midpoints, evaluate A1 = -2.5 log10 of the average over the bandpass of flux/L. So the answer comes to 0.03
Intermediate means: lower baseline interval 89.6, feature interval 86.8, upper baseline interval 88.1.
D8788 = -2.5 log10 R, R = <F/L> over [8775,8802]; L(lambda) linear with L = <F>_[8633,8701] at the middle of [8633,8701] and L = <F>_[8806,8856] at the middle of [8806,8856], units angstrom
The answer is -0.01 mag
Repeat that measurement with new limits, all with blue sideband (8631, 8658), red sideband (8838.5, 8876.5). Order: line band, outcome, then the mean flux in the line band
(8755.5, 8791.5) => -0.01 mag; 89.2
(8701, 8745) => 0.01 mag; 88.8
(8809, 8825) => -0.02 mag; 88.3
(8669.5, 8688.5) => 0.02 mag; 89.5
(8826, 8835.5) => -0.03 mag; 88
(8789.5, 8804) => -0.02 mag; 88.6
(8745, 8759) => 0.01 mag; 87.9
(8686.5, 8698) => 0.02 mag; 89.3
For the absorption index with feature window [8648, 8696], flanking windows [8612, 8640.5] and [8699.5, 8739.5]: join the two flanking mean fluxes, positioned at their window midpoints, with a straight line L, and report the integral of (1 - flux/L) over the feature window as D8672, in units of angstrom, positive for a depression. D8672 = 2.1 angstrom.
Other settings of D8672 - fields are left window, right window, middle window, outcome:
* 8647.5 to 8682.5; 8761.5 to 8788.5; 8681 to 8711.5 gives -0.92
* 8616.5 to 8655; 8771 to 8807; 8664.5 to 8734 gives 1.22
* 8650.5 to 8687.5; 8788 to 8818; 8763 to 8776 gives -0.18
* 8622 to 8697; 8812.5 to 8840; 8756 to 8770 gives -0.37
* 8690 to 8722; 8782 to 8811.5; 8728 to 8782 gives 0.31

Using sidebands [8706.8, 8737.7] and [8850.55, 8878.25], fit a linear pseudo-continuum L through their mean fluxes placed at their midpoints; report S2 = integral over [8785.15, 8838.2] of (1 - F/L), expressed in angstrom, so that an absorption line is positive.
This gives -1.16 angstrom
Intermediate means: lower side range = 89.1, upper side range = 84.3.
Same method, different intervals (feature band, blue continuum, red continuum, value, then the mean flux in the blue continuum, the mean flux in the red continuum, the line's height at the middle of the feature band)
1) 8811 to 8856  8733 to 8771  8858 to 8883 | -1.4 angstrom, 88.2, 83.1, 84.7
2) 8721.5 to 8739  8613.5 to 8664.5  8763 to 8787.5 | 0.1 angstrom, 90.4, 88.8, 89.3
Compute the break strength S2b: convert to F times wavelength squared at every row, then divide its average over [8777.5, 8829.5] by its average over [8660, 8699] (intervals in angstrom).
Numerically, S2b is 1.0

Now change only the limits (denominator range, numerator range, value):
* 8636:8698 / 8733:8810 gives 1.02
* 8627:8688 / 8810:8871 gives 1.01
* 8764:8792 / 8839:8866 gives 0.98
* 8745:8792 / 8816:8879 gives 0.99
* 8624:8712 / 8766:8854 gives 1.01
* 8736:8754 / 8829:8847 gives 1.03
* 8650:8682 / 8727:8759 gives 1.03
